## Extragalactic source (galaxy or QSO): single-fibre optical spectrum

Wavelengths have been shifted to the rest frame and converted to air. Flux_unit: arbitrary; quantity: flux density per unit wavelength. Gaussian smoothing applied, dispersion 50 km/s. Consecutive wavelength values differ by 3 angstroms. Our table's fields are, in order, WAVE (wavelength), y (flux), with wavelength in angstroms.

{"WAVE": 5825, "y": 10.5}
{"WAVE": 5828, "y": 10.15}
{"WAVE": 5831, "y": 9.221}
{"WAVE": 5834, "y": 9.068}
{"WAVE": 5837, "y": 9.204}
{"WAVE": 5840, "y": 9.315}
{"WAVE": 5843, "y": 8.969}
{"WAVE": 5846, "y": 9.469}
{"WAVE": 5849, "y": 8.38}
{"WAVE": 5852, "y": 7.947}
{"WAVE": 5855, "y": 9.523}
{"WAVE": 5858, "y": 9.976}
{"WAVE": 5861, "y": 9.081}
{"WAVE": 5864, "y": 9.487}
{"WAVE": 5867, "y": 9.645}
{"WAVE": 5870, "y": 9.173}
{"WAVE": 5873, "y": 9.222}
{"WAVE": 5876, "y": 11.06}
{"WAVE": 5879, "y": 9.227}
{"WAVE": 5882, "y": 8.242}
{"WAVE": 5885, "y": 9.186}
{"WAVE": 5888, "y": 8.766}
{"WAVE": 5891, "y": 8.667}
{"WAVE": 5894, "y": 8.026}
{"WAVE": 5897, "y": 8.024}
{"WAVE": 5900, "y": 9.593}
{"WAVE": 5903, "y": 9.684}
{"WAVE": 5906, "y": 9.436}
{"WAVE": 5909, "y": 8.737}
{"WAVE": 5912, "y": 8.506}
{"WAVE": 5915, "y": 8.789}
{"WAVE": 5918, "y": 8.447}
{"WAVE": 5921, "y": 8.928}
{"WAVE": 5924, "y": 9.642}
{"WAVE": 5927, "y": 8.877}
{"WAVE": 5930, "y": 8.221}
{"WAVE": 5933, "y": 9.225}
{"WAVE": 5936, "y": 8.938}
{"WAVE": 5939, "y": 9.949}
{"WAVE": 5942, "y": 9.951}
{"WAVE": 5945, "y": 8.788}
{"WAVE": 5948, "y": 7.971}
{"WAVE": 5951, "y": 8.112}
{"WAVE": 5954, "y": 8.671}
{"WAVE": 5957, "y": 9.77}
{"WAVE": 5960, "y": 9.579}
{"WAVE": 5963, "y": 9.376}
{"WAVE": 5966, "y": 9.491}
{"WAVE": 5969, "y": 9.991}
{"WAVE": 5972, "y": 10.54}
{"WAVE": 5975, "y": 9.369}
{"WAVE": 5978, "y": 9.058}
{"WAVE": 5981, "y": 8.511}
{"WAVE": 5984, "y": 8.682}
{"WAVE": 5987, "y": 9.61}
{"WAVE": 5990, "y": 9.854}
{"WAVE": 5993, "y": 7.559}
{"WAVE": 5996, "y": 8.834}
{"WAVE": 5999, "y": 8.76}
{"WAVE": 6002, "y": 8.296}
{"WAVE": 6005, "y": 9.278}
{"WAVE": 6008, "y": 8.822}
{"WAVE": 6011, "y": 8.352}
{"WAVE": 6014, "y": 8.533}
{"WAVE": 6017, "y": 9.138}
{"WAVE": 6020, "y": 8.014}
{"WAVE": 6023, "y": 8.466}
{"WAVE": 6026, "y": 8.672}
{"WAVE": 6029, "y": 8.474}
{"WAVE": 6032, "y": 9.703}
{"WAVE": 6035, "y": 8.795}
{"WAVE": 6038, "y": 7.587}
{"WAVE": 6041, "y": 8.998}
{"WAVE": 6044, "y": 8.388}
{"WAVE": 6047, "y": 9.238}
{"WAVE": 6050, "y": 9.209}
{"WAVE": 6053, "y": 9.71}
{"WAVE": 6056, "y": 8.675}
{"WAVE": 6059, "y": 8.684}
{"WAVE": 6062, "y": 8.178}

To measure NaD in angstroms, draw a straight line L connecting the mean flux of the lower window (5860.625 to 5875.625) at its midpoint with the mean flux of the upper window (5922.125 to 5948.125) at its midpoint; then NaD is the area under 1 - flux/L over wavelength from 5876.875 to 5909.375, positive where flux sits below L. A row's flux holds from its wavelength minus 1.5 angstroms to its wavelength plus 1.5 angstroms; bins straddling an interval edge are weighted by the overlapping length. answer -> 1.5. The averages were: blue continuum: 9.47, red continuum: 9.12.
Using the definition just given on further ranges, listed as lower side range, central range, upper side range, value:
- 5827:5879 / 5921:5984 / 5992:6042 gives -2.0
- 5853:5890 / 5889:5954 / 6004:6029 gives 1.6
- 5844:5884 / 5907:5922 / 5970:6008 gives 0.8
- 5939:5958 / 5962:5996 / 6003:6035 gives -1.5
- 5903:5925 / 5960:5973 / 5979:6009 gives -1.3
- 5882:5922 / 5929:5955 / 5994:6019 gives -0.3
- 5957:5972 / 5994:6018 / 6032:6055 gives 1.5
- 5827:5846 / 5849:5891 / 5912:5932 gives -0.5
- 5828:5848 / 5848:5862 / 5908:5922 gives 0.2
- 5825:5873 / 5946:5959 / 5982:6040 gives 0.3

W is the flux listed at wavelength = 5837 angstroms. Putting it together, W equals 9.204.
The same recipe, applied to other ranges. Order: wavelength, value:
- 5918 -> 8.447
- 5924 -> 9.642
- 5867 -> 9.645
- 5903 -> 9.684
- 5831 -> 9.221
